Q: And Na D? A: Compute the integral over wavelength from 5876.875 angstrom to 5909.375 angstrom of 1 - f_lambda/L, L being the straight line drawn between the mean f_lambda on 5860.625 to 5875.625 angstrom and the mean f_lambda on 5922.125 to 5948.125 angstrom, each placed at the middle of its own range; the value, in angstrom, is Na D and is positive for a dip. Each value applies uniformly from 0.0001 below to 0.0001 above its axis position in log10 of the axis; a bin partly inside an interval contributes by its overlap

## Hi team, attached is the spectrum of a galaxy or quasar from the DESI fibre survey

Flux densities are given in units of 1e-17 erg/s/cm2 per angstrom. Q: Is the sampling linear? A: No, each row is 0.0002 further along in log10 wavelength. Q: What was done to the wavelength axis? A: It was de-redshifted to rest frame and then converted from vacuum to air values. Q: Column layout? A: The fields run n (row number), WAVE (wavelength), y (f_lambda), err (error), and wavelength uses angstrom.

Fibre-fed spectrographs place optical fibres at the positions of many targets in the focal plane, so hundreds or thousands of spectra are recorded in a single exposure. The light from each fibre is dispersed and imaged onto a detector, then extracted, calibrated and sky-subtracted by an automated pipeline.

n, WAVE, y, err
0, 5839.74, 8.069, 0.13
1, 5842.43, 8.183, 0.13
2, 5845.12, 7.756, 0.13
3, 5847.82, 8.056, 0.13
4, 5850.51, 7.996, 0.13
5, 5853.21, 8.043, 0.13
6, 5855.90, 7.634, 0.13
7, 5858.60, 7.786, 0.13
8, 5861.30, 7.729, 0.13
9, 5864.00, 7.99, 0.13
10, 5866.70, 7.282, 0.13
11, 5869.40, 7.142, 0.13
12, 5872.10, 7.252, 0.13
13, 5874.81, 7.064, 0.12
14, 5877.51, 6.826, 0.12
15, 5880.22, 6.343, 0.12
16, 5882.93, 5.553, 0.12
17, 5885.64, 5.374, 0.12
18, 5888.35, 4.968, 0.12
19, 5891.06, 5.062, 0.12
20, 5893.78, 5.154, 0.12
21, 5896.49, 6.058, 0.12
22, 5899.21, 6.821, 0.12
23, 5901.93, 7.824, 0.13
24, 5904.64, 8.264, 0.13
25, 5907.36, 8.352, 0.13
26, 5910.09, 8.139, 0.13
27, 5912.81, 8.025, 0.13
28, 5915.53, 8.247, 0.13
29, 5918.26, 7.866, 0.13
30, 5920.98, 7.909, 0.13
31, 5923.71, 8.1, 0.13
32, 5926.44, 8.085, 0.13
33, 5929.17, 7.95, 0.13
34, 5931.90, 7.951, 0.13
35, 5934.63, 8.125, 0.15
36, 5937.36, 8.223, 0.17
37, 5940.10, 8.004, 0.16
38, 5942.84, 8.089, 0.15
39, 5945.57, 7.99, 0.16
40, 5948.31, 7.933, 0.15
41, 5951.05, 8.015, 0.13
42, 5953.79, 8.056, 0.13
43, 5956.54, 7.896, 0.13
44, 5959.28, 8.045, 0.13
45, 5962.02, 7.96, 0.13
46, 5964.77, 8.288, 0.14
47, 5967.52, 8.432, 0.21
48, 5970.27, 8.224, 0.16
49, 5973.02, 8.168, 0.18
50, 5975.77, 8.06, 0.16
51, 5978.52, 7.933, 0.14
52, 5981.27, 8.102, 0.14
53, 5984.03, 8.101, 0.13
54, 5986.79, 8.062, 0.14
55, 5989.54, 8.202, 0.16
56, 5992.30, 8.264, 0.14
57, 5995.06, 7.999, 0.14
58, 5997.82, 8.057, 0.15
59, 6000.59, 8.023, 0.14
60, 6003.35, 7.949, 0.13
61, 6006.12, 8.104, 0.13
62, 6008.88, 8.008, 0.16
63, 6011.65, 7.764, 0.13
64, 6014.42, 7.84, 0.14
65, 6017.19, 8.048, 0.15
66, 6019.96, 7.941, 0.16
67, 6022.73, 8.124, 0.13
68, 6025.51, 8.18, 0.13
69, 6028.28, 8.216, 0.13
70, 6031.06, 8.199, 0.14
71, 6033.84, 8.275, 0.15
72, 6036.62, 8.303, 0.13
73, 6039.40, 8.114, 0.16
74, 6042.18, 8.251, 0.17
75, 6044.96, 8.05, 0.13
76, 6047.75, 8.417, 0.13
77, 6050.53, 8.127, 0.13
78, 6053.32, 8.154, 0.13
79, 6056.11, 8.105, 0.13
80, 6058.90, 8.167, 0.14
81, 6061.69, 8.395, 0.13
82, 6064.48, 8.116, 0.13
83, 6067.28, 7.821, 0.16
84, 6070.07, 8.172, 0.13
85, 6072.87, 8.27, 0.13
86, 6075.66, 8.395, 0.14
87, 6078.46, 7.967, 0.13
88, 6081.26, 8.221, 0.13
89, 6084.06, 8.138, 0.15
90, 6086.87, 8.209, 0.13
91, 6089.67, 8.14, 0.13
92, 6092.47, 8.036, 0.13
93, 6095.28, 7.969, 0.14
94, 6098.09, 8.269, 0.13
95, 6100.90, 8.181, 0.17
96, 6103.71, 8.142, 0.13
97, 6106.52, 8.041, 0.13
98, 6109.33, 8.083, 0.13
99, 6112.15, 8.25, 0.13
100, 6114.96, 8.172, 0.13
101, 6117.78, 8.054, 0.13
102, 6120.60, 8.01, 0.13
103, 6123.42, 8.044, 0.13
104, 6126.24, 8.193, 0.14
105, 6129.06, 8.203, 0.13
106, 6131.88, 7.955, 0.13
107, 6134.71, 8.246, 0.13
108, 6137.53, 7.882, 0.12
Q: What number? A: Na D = 5.3 angstrom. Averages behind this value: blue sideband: 7.41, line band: 6.41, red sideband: 8.05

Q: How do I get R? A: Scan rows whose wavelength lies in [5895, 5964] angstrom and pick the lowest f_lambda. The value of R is 6.058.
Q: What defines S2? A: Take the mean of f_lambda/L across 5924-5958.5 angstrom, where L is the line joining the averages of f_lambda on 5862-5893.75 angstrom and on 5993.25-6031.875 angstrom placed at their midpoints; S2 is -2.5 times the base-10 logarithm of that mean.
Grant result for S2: -0.123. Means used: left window 6.41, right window 8.03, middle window 8.03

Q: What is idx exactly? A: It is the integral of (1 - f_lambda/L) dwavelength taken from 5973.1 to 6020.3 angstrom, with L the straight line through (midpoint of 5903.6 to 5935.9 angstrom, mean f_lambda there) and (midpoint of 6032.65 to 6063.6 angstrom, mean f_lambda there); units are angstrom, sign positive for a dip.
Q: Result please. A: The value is 0.74 angstrom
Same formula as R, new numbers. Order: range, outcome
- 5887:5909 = 4.968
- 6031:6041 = 8.114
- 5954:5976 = 7.896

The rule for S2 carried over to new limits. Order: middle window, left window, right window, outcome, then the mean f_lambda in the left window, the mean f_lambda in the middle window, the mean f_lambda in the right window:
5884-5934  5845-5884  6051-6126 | 0.042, 7.36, 7.24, 8.14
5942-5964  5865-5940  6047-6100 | -0.073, 7.2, 8.01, 8.16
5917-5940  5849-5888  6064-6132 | -0.094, 7.09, 8.03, 8.13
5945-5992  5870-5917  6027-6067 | -0.086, 6.79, 8.09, 8.19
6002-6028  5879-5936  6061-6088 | -0.028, 7.16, 8.01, 8.16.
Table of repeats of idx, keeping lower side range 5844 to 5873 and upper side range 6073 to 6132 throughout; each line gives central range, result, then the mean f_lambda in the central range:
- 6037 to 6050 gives -0.29 angstrom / 8.21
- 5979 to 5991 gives -0.27 angstrom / 8.11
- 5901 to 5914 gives -0.57 angstrom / 8.13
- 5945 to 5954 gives -0.15 angstrom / 7.99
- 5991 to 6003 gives -0.19 angstrom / 8.07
